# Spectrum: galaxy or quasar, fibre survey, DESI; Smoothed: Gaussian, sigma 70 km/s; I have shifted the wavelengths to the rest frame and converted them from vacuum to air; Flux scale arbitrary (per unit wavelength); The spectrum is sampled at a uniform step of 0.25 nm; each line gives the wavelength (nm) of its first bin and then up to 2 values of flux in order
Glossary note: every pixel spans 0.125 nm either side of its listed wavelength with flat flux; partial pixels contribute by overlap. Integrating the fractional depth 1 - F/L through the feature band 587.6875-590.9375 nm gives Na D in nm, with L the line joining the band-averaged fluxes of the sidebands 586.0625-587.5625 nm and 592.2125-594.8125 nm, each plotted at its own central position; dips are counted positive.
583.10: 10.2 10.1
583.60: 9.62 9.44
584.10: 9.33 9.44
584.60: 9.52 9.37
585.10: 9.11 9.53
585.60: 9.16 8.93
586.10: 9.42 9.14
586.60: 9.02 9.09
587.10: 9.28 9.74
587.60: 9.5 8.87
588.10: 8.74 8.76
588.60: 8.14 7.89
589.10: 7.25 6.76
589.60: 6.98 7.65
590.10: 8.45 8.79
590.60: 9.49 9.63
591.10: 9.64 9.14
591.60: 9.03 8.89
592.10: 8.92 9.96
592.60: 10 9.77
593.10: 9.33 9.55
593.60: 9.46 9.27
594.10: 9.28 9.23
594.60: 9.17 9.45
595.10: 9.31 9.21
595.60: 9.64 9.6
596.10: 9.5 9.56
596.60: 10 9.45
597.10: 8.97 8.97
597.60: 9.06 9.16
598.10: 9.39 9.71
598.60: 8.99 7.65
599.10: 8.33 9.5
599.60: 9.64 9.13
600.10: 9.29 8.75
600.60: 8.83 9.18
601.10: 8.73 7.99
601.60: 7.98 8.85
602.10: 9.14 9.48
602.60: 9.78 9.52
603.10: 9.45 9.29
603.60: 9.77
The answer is 0.38 nm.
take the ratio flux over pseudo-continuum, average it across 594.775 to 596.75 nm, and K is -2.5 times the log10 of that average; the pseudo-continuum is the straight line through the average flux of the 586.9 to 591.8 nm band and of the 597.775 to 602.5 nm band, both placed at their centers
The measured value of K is -0.09 mag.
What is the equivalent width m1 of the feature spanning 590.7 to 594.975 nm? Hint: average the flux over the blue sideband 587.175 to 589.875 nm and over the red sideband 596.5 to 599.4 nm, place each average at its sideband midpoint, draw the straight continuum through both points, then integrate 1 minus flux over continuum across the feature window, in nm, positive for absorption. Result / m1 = -0.38 nm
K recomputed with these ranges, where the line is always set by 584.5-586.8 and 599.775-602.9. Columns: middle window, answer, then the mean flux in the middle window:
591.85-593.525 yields -0.05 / 9.53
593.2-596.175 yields -0.04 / 9.39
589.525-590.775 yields 0.10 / 8.38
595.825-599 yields -0.02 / 9.21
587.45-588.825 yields 0.05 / 8.75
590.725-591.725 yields -0.03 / 9.36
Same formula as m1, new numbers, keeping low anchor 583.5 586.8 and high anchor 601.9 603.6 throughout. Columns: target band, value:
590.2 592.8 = 0.00 nm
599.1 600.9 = 0.06 nm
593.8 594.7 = 0.01 nm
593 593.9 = 0.00 nm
